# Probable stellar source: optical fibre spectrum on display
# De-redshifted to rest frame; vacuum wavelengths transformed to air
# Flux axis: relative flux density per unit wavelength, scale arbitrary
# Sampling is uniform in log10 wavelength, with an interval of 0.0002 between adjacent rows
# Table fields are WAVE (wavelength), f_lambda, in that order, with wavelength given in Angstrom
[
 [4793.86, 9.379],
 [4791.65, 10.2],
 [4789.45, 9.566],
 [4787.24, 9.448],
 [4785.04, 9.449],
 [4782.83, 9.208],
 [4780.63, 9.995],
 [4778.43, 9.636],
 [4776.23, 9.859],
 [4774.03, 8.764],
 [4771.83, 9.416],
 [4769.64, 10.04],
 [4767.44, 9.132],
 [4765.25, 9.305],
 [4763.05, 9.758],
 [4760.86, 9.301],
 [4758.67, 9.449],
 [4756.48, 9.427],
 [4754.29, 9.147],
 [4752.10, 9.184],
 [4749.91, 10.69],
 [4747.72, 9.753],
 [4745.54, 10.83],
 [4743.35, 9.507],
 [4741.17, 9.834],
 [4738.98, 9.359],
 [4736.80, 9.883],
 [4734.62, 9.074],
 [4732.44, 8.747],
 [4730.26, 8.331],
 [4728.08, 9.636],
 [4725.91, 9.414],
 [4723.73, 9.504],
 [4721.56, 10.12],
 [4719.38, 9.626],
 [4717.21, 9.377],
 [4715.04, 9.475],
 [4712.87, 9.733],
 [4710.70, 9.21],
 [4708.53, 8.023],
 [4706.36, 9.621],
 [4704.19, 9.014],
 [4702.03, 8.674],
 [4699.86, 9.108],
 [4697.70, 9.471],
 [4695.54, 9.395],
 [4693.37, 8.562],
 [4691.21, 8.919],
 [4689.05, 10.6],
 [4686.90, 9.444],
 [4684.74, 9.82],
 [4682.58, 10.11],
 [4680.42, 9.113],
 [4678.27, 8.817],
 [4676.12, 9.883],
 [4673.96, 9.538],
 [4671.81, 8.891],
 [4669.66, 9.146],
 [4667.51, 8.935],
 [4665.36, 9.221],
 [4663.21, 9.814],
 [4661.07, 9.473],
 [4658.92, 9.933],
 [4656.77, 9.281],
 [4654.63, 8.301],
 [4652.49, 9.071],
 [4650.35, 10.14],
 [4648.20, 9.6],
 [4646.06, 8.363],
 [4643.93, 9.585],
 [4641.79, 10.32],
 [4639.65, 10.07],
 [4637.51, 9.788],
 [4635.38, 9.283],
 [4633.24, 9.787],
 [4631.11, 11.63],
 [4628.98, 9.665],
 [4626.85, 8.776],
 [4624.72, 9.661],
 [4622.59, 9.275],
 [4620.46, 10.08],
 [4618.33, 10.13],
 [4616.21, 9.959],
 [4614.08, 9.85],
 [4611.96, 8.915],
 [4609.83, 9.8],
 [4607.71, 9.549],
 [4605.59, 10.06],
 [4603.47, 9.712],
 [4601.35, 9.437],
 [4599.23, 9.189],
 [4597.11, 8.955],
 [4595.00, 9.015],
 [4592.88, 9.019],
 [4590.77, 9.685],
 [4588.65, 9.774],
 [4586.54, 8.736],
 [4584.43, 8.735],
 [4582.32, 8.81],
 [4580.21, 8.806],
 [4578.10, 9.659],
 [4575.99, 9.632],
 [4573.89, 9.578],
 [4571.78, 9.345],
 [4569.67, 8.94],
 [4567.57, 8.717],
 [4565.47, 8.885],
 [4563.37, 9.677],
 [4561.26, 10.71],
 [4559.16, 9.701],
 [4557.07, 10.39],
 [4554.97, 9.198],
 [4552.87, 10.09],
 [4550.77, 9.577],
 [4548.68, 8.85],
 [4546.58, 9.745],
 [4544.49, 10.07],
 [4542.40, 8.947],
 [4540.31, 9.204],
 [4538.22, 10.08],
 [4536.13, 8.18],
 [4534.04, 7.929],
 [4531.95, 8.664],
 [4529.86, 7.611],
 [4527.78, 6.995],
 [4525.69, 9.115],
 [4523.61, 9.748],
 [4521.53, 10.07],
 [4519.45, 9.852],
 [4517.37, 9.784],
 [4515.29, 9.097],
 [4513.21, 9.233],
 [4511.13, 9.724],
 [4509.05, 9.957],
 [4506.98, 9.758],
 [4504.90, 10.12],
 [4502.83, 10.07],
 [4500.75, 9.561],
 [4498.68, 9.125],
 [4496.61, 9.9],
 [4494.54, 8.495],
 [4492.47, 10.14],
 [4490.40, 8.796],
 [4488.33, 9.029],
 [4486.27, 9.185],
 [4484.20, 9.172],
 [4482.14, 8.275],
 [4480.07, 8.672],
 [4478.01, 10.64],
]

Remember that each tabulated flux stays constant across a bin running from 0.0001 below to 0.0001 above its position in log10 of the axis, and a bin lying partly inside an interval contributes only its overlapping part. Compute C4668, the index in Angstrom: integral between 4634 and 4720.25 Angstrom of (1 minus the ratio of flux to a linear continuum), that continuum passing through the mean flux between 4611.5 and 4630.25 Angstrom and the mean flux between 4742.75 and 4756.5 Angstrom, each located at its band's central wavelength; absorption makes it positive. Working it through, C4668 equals 3.1 Angstrom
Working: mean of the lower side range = 9.64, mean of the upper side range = 9.83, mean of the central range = 9.37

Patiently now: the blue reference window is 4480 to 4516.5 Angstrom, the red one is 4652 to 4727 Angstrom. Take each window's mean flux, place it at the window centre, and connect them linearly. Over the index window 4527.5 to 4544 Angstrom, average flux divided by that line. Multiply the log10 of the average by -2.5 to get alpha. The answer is 0.10 mag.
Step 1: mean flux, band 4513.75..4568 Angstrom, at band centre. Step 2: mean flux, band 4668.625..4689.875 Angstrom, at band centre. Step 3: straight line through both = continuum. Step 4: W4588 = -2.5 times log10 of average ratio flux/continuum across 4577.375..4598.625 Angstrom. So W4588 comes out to 0.029 mag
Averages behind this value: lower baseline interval 9.27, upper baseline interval 9.53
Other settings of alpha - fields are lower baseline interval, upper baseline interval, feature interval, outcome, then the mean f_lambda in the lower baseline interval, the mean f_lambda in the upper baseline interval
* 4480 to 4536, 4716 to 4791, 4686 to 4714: 0.028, 9.18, 9.53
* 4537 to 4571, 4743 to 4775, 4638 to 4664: 0.007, 9.54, 9.58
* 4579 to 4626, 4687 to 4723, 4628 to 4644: -0.074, 9.41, 9.32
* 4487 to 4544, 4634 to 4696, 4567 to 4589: 0.020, 9.24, 9.43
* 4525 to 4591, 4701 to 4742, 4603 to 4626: -0.057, 9.18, 9.3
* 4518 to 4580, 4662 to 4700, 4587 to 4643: -0.037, 9.28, 9.39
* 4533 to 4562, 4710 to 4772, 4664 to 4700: 0.017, 9.47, 9.53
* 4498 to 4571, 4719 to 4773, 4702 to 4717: 0.041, 9.35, 9.54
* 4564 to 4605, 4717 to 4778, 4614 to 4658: -0.039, 9.21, 9.52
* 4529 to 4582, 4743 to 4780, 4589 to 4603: 0.010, 9.29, 9.61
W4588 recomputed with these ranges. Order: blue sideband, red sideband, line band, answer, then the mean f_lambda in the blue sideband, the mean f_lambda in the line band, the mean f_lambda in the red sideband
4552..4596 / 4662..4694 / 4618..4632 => -0.052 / 9.38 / 9.85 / 9.4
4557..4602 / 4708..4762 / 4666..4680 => 0.025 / 9.31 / 9.2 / 9.48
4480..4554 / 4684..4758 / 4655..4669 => 0.000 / 9.25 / 9.38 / 9.43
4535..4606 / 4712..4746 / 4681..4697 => -0.007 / 9.38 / 9.53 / 9.5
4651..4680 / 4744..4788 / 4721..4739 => 0.018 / 9.27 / 9.32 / 9.59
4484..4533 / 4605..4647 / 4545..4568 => -0.017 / 9.3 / 9.63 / 9.73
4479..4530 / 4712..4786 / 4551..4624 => -0.012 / 9.29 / 9.47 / 9.53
